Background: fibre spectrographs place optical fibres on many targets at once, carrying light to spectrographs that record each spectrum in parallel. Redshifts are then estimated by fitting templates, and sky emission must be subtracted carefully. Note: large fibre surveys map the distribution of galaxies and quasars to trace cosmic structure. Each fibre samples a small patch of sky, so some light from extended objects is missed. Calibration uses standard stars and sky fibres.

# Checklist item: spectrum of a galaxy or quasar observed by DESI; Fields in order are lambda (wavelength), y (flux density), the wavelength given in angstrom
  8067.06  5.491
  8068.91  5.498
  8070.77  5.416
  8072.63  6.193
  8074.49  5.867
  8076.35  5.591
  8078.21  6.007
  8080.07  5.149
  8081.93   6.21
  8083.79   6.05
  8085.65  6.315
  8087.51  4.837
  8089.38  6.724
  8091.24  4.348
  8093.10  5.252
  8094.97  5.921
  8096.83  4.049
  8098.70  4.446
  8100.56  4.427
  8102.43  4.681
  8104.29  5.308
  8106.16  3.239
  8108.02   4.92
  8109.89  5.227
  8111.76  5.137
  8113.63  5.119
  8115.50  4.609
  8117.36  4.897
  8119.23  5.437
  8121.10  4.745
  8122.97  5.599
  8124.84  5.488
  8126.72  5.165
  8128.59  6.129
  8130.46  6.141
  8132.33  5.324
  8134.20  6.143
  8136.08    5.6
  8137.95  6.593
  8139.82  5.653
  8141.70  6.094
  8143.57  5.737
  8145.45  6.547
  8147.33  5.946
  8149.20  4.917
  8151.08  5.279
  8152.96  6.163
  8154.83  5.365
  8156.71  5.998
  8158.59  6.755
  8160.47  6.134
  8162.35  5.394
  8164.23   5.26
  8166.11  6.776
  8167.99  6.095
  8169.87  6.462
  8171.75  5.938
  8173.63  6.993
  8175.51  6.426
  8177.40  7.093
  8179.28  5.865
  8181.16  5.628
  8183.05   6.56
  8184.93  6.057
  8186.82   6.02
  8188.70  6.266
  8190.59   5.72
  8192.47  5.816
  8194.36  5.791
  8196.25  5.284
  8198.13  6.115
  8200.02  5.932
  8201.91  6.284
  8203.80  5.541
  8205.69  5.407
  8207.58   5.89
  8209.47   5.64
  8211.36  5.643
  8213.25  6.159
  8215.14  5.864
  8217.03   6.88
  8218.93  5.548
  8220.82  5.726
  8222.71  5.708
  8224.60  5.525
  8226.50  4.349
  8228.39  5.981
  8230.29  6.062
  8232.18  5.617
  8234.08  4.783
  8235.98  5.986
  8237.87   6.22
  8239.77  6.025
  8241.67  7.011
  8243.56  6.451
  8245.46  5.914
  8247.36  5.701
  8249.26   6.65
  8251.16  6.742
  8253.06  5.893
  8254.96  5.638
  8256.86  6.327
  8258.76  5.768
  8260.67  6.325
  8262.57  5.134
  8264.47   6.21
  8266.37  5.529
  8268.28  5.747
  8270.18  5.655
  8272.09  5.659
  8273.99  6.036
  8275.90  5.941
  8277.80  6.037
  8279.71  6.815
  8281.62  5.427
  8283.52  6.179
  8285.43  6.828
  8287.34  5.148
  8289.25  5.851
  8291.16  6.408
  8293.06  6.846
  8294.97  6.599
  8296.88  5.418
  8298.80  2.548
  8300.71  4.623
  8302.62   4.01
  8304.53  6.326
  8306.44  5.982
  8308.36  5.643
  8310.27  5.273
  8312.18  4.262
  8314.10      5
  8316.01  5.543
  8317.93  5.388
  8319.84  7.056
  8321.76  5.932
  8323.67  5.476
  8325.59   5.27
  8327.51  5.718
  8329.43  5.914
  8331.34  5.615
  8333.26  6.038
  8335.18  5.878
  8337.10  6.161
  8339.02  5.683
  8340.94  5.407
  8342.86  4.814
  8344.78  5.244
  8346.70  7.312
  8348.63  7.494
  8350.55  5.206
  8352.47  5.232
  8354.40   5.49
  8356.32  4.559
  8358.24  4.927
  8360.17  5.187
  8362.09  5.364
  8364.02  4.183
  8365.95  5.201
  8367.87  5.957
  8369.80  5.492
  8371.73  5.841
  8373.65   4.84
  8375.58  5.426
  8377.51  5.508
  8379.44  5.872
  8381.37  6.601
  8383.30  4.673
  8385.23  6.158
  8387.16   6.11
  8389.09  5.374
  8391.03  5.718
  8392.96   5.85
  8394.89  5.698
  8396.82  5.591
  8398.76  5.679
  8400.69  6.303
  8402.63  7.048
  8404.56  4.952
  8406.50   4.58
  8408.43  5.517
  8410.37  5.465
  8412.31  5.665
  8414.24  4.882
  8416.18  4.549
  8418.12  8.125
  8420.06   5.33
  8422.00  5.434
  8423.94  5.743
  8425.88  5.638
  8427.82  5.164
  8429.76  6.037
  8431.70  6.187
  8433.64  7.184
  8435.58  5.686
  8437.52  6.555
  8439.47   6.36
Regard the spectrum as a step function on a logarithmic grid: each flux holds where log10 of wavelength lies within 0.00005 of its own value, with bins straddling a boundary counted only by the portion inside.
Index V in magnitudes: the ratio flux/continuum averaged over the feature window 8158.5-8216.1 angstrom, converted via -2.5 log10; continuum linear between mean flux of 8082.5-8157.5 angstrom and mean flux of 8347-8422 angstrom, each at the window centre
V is -0.11 mag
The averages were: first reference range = 5.39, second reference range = 5.58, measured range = 6.02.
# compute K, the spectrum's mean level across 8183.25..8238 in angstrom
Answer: 5.79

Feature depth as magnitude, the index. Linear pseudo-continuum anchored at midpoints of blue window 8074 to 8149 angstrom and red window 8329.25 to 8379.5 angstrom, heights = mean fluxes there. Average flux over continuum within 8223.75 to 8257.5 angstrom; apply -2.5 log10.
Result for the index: -0.09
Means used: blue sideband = 5.41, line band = 5.94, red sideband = 5.54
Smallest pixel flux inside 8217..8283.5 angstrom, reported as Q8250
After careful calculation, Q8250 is 4.349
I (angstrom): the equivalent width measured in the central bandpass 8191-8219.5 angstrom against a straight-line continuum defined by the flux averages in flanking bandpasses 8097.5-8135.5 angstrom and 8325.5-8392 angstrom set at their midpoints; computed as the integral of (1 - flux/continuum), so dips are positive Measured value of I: -3.1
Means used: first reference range 5.11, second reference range 5.59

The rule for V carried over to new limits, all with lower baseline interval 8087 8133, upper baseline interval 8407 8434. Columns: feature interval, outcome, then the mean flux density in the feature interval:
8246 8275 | -0.103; 5.93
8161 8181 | -0.189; 6.21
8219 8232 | -0.048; 5.56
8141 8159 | -0.134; 5.85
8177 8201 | -0.143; 5.99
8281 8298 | -0.113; 6.06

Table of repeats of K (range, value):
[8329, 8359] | 5.69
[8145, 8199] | 6.02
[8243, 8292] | 5.99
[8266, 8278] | 5.8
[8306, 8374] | 5.55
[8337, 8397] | 5.56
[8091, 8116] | 4.78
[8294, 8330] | 5.36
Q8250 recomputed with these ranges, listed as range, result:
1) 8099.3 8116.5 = 3.239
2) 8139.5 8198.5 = 4.917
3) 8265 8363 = 2.548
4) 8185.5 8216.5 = 5.284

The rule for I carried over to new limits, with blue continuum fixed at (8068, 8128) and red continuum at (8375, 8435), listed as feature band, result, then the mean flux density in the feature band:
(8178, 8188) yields -1.3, 6.07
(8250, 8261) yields -1.2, 6.11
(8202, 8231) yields -1.6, 5.74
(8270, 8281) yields -1.0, 6.03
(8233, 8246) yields -1.4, 6.06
